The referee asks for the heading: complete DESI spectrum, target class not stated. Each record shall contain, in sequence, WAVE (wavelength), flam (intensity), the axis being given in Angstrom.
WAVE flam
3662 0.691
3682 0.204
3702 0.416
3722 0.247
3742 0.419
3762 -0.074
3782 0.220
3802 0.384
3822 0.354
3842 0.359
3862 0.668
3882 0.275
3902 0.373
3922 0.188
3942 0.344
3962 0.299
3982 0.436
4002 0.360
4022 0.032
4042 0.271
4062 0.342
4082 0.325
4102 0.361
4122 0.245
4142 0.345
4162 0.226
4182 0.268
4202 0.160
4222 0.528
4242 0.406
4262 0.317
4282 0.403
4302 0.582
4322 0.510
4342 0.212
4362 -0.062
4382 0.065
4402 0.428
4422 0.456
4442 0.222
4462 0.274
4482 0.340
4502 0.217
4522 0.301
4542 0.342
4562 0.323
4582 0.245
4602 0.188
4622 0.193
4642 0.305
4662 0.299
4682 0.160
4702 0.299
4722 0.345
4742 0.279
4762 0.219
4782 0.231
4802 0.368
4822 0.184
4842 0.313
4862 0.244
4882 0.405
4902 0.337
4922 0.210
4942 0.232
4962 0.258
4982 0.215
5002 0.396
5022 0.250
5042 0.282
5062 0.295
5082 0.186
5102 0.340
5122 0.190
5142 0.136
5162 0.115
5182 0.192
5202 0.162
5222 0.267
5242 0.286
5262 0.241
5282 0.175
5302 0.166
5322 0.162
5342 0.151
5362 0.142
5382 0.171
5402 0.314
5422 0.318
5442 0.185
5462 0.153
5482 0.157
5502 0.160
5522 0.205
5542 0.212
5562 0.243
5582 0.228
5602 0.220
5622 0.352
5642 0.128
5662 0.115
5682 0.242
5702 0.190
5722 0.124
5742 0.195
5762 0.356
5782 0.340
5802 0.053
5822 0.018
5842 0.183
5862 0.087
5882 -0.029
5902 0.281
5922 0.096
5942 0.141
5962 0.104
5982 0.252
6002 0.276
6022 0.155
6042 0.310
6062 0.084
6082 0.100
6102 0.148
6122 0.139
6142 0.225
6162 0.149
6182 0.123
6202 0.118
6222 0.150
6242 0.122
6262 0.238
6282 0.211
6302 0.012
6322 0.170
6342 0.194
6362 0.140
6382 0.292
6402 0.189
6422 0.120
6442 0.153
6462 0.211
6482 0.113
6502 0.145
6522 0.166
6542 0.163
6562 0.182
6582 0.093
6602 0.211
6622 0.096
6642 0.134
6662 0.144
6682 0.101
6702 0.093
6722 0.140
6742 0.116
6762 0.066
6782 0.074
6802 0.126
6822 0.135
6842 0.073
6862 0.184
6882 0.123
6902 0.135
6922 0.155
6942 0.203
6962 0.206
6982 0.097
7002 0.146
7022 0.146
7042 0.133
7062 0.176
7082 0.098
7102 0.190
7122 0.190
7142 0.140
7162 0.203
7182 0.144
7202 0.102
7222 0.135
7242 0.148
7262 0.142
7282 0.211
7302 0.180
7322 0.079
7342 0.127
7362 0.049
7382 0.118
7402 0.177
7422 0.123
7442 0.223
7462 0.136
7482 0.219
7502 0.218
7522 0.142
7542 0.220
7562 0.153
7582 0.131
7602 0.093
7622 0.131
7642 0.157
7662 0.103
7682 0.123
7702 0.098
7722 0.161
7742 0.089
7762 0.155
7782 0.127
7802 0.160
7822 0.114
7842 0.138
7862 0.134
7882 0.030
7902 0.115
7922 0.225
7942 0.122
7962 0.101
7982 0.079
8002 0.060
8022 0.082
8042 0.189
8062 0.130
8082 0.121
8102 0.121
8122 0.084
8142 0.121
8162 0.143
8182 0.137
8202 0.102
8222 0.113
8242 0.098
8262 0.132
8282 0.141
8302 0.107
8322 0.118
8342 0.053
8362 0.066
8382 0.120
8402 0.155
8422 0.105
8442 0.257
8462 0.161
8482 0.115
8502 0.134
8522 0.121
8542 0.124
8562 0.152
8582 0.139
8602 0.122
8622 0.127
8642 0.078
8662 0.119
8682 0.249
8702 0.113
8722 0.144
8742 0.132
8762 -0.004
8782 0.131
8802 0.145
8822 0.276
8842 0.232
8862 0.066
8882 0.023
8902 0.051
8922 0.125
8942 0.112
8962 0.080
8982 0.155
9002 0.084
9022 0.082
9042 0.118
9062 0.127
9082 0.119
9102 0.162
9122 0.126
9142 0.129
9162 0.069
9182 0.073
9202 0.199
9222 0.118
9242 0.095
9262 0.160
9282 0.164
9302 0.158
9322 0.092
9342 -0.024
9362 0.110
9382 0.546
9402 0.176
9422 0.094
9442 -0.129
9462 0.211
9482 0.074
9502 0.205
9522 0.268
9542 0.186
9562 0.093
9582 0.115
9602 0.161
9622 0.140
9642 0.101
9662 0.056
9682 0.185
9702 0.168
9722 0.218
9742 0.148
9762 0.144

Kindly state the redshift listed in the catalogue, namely 1.432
